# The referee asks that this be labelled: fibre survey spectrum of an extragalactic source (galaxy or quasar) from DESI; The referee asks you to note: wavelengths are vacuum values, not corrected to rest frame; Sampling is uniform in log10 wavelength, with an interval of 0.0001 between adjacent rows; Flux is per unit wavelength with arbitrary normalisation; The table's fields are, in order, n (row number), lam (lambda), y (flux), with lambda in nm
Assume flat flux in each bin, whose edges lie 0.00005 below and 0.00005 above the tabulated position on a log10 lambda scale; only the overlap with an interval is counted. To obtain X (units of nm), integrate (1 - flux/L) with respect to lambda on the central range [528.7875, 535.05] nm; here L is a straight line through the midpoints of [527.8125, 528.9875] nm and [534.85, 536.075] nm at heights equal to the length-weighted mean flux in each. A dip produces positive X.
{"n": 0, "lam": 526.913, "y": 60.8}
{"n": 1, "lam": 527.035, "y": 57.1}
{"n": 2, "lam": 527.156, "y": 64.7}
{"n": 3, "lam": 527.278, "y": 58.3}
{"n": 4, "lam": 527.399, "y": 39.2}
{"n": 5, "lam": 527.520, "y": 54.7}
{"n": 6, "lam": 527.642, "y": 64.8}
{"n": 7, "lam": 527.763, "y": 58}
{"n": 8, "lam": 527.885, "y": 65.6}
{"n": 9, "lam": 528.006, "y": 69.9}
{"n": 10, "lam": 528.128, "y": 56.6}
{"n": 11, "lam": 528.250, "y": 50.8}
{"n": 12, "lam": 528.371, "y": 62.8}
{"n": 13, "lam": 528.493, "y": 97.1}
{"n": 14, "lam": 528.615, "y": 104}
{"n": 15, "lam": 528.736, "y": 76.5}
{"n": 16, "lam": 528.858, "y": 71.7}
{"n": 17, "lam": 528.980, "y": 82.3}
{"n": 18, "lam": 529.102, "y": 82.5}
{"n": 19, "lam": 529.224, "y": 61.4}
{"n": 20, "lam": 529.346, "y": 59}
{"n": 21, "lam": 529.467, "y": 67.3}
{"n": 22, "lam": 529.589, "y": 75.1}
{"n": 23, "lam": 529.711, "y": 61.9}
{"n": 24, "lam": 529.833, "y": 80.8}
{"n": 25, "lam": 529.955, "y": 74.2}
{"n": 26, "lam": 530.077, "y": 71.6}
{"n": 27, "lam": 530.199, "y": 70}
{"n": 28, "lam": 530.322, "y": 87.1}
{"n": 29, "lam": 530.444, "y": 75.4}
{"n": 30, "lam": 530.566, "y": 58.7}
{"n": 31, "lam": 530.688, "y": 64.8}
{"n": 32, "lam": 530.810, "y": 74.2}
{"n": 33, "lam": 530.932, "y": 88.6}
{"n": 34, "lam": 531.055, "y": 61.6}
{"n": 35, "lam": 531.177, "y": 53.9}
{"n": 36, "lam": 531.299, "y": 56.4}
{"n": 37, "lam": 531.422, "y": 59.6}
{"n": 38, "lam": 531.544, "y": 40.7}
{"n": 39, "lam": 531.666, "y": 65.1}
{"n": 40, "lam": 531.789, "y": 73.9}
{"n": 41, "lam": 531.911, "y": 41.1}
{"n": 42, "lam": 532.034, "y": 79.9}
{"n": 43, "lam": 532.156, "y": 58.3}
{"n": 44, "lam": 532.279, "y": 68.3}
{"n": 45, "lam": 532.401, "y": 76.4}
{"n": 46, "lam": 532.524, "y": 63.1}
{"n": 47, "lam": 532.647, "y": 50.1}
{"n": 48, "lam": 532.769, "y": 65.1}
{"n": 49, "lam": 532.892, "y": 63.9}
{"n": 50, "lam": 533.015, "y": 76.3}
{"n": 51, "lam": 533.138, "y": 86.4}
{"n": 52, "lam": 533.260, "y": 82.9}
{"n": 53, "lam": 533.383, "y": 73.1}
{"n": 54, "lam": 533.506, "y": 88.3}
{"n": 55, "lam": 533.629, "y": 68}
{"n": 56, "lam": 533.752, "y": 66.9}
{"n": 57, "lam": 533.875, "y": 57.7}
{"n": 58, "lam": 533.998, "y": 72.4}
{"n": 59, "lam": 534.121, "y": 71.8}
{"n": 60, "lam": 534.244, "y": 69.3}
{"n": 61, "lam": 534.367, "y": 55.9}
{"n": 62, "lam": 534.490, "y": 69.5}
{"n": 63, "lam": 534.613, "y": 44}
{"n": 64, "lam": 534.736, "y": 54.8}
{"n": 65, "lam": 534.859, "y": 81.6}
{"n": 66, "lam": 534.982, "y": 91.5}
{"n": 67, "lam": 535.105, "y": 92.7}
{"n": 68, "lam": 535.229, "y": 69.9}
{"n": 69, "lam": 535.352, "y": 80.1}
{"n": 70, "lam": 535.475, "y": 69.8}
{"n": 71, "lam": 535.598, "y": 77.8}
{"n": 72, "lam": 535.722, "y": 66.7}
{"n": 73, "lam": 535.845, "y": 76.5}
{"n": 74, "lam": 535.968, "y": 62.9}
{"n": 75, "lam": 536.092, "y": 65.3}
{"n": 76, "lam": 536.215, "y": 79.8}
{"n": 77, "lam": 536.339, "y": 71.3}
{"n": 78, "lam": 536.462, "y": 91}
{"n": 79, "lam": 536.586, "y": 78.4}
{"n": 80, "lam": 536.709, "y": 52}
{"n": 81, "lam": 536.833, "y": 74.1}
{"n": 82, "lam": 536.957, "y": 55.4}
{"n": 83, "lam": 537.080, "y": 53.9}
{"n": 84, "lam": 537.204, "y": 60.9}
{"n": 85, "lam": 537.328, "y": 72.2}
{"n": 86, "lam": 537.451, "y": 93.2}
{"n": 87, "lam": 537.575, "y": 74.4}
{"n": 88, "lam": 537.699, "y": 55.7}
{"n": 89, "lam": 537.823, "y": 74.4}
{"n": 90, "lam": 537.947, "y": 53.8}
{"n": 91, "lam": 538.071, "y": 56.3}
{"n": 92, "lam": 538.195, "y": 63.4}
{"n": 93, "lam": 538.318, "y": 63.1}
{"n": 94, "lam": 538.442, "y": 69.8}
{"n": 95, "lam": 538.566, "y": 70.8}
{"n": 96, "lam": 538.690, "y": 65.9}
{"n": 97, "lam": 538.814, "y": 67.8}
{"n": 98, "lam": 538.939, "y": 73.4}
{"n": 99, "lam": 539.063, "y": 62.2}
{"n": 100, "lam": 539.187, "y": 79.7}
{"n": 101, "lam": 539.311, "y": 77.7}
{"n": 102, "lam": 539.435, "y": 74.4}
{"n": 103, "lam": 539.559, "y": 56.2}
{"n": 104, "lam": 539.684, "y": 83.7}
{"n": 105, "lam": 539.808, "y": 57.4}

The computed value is 0.52 nm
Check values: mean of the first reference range 73.2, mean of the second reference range 76.3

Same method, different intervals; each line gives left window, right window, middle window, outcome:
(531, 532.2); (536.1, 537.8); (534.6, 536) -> -0.14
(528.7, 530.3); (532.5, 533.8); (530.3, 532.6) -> 0.21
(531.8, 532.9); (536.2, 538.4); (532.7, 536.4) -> -0.36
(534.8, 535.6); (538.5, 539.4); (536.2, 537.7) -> 0.11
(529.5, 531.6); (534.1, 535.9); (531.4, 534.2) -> 0.09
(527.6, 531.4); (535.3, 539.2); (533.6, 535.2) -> 0.01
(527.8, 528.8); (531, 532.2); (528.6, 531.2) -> -0.26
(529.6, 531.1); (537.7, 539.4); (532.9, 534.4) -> -0.04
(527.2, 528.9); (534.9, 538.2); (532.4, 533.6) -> -0.05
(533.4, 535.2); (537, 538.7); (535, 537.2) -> -0.11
